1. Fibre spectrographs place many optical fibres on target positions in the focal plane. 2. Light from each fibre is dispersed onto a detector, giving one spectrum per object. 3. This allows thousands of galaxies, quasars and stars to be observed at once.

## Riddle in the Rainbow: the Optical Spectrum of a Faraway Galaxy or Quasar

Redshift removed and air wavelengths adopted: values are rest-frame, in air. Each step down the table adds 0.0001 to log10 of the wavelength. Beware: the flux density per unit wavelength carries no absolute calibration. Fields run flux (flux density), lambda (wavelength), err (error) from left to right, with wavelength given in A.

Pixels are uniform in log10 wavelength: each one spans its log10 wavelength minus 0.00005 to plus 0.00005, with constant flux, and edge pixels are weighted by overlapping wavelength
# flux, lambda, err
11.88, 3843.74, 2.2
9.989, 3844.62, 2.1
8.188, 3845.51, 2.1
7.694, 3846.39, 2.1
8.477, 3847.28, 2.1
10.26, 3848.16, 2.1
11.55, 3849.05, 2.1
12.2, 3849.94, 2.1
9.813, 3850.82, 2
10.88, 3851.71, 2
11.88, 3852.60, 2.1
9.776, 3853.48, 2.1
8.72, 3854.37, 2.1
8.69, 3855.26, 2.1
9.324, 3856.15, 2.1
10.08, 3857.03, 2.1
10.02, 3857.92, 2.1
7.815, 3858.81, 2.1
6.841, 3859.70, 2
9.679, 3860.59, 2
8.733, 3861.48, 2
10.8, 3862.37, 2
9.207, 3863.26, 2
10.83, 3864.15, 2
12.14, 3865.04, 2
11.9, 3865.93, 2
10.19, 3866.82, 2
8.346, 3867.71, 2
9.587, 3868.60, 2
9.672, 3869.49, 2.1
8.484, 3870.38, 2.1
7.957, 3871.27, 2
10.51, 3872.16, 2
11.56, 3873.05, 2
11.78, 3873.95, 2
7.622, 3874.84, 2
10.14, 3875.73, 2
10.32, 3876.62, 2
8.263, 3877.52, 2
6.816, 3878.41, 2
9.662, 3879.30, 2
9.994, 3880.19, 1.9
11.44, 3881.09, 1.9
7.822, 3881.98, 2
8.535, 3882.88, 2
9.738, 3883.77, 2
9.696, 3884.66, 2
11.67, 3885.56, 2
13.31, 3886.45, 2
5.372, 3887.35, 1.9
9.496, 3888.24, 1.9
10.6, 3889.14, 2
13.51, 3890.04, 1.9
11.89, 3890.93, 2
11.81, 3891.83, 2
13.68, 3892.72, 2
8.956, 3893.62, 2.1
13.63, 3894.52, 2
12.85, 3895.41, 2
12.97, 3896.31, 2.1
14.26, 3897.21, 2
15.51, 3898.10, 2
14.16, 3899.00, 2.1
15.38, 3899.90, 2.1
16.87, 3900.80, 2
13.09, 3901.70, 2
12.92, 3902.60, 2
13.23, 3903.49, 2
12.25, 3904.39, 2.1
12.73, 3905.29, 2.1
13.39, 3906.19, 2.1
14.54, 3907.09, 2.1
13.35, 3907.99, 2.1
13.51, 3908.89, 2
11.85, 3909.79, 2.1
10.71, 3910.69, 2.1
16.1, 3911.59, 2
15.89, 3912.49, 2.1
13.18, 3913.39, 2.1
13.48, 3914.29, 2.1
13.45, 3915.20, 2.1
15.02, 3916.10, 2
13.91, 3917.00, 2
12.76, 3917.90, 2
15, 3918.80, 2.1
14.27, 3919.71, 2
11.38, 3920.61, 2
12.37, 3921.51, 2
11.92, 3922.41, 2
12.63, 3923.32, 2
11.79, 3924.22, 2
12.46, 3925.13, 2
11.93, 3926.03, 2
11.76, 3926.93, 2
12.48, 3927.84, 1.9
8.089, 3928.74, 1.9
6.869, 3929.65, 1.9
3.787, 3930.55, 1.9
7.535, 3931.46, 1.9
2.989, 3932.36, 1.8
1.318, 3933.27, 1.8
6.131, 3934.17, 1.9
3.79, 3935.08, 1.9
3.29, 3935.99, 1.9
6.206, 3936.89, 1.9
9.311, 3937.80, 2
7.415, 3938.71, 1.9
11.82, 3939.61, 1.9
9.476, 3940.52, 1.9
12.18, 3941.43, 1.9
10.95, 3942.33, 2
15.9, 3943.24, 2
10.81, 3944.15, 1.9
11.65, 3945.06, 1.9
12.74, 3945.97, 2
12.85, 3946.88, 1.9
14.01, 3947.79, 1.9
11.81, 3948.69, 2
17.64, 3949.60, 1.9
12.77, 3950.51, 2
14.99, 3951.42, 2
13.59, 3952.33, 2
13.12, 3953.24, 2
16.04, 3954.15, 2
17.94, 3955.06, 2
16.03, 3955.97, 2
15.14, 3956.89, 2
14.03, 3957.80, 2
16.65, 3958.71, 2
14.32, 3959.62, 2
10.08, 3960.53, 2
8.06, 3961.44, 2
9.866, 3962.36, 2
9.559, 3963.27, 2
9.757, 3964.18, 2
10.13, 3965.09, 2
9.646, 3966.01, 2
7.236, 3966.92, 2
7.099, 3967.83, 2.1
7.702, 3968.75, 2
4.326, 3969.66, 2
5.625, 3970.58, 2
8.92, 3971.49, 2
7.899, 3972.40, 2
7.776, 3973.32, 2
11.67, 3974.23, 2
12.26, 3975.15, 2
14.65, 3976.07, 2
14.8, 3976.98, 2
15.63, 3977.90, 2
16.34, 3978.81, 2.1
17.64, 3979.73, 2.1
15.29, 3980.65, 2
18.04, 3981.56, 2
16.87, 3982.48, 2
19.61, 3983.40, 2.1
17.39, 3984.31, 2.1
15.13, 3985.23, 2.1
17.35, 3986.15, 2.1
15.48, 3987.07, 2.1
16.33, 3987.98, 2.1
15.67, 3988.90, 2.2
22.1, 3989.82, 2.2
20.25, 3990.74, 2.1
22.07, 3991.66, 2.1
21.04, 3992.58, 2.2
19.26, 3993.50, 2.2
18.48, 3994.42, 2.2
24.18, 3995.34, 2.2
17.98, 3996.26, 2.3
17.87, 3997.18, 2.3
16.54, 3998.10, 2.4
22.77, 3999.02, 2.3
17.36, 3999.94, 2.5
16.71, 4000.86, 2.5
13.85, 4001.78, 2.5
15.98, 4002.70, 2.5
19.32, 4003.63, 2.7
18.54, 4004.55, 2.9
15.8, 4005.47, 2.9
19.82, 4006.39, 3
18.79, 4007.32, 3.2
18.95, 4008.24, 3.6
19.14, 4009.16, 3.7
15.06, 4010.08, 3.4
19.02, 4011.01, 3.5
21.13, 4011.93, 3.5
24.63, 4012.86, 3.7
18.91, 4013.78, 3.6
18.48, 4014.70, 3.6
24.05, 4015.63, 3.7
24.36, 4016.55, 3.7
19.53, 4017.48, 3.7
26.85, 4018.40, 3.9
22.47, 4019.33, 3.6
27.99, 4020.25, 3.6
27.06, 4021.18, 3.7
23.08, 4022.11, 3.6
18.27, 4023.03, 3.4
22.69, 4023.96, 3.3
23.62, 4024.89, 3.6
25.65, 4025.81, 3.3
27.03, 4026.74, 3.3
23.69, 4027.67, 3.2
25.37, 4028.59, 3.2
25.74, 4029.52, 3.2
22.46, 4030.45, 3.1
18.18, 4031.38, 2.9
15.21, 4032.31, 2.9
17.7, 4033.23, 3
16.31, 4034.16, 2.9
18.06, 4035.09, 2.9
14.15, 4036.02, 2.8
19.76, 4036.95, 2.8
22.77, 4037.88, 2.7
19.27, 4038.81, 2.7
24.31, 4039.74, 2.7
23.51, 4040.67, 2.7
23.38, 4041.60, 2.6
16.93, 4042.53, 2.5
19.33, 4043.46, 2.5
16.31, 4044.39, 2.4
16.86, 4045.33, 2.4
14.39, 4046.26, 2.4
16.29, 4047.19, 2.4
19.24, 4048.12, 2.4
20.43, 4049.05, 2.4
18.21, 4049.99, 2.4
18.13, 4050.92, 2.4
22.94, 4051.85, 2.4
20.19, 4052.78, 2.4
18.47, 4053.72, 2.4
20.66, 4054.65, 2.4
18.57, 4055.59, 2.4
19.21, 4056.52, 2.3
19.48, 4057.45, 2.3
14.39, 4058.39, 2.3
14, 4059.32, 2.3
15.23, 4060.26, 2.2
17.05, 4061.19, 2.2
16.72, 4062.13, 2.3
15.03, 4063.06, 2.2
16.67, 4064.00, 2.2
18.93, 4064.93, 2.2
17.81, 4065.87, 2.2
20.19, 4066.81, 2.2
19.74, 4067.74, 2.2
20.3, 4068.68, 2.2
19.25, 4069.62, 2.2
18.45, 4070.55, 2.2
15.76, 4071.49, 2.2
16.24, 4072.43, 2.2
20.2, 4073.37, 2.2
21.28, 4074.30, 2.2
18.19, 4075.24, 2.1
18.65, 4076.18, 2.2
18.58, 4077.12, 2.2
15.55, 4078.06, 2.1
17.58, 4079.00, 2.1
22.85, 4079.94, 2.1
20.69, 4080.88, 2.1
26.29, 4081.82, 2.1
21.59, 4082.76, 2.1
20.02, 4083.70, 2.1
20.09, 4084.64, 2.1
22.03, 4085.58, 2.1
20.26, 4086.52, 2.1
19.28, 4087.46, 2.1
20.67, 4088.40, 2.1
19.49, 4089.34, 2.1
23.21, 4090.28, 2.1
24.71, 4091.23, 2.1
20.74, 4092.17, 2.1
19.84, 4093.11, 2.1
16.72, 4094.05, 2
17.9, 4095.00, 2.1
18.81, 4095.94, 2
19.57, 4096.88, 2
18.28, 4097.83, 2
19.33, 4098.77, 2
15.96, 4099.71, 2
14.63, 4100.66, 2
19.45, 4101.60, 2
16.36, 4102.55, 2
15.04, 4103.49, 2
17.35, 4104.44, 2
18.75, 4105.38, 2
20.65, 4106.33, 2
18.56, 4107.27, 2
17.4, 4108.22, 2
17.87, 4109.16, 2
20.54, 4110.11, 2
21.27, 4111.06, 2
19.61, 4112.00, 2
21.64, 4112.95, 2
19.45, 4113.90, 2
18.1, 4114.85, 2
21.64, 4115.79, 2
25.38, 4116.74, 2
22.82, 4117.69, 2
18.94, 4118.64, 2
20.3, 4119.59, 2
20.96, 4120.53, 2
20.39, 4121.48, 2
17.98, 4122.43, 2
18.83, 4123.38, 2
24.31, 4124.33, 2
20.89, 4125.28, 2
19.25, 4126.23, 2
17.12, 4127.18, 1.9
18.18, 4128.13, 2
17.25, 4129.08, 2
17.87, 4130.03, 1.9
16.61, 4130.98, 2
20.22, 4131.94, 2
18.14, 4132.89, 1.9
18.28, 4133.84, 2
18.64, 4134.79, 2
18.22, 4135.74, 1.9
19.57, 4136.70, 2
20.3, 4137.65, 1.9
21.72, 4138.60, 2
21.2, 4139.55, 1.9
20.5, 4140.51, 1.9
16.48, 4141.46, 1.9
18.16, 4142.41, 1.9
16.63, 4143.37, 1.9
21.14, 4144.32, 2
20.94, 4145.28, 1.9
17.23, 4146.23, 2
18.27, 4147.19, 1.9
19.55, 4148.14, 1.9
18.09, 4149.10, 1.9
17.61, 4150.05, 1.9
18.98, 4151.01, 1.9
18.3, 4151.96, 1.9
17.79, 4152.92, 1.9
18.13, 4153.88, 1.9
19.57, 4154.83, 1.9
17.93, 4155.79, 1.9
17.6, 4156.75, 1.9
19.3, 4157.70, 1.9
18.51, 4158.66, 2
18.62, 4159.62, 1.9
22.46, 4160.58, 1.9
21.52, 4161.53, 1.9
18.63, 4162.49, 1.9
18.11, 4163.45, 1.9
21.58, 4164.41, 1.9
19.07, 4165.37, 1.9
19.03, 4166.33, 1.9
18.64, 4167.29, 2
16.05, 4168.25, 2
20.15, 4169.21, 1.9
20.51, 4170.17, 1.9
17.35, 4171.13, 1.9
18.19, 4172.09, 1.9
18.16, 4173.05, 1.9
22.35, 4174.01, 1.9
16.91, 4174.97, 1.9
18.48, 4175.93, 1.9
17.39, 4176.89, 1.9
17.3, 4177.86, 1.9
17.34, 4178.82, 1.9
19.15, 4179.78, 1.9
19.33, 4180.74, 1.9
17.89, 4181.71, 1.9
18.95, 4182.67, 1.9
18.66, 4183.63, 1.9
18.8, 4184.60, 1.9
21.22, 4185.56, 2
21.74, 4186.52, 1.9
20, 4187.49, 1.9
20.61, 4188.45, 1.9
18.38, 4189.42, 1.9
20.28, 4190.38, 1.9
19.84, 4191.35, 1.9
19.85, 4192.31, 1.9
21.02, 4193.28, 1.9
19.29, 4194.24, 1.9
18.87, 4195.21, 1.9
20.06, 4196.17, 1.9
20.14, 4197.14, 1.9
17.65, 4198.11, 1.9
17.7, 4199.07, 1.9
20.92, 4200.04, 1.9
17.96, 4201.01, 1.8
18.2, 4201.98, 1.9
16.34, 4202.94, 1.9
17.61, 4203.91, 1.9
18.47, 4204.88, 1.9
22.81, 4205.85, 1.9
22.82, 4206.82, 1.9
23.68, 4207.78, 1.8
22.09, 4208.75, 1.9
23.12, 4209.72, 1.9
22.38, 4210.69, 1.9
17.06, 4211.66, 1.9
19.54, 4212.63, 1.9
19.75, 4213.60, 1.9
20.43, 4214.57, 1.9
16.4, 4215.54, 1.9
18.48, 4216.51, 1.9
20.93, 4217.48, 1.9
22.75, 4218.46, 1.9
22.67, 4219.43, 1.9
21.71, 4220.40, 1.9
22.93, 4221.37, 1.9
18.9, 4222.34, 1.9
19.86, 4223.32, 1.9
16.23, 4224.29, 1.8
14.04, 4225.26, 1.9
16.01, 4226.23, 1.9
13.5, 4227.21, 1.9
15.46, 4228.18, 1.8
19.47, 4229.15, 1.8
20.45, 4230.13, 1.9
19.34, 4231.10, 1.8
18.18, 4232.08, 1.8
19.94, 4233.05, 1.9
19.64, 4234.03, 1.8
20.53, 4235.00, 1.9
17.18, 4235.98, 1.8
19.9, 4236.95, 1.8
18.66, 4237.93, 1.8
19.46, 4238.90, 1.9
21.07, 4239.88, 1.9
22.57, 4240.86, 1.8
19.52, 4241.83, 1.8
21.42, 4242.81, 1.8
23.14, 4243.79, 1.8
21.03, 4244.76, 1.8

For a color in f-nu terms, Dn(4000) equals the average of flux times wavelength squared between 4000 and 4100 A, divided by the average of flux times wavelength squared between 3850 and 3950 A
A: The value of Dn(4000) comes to 1.94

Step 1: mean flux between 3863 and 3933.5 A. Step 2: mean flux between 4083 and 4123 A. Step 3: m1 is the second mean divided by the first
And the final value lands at 1.7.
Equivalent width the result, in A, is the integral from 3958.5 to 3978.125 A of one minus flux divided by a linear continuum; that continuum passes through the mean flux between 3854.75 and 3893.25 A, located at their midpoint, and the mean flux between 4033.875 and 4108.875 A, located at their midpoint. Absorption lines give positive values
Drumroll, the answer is 5.8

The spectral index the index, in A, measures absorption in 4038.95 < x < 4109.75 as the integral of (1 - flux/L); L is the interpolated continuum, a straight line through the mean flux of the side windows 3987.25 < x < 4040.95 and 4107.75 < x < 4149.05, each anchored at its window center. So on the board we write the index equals 3.7 A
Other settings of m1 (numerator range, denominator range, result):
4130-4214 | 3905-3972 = 1.71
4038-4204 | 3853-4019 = 1.47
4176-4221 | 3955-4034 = 1.14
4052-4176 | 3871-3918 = 1.60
